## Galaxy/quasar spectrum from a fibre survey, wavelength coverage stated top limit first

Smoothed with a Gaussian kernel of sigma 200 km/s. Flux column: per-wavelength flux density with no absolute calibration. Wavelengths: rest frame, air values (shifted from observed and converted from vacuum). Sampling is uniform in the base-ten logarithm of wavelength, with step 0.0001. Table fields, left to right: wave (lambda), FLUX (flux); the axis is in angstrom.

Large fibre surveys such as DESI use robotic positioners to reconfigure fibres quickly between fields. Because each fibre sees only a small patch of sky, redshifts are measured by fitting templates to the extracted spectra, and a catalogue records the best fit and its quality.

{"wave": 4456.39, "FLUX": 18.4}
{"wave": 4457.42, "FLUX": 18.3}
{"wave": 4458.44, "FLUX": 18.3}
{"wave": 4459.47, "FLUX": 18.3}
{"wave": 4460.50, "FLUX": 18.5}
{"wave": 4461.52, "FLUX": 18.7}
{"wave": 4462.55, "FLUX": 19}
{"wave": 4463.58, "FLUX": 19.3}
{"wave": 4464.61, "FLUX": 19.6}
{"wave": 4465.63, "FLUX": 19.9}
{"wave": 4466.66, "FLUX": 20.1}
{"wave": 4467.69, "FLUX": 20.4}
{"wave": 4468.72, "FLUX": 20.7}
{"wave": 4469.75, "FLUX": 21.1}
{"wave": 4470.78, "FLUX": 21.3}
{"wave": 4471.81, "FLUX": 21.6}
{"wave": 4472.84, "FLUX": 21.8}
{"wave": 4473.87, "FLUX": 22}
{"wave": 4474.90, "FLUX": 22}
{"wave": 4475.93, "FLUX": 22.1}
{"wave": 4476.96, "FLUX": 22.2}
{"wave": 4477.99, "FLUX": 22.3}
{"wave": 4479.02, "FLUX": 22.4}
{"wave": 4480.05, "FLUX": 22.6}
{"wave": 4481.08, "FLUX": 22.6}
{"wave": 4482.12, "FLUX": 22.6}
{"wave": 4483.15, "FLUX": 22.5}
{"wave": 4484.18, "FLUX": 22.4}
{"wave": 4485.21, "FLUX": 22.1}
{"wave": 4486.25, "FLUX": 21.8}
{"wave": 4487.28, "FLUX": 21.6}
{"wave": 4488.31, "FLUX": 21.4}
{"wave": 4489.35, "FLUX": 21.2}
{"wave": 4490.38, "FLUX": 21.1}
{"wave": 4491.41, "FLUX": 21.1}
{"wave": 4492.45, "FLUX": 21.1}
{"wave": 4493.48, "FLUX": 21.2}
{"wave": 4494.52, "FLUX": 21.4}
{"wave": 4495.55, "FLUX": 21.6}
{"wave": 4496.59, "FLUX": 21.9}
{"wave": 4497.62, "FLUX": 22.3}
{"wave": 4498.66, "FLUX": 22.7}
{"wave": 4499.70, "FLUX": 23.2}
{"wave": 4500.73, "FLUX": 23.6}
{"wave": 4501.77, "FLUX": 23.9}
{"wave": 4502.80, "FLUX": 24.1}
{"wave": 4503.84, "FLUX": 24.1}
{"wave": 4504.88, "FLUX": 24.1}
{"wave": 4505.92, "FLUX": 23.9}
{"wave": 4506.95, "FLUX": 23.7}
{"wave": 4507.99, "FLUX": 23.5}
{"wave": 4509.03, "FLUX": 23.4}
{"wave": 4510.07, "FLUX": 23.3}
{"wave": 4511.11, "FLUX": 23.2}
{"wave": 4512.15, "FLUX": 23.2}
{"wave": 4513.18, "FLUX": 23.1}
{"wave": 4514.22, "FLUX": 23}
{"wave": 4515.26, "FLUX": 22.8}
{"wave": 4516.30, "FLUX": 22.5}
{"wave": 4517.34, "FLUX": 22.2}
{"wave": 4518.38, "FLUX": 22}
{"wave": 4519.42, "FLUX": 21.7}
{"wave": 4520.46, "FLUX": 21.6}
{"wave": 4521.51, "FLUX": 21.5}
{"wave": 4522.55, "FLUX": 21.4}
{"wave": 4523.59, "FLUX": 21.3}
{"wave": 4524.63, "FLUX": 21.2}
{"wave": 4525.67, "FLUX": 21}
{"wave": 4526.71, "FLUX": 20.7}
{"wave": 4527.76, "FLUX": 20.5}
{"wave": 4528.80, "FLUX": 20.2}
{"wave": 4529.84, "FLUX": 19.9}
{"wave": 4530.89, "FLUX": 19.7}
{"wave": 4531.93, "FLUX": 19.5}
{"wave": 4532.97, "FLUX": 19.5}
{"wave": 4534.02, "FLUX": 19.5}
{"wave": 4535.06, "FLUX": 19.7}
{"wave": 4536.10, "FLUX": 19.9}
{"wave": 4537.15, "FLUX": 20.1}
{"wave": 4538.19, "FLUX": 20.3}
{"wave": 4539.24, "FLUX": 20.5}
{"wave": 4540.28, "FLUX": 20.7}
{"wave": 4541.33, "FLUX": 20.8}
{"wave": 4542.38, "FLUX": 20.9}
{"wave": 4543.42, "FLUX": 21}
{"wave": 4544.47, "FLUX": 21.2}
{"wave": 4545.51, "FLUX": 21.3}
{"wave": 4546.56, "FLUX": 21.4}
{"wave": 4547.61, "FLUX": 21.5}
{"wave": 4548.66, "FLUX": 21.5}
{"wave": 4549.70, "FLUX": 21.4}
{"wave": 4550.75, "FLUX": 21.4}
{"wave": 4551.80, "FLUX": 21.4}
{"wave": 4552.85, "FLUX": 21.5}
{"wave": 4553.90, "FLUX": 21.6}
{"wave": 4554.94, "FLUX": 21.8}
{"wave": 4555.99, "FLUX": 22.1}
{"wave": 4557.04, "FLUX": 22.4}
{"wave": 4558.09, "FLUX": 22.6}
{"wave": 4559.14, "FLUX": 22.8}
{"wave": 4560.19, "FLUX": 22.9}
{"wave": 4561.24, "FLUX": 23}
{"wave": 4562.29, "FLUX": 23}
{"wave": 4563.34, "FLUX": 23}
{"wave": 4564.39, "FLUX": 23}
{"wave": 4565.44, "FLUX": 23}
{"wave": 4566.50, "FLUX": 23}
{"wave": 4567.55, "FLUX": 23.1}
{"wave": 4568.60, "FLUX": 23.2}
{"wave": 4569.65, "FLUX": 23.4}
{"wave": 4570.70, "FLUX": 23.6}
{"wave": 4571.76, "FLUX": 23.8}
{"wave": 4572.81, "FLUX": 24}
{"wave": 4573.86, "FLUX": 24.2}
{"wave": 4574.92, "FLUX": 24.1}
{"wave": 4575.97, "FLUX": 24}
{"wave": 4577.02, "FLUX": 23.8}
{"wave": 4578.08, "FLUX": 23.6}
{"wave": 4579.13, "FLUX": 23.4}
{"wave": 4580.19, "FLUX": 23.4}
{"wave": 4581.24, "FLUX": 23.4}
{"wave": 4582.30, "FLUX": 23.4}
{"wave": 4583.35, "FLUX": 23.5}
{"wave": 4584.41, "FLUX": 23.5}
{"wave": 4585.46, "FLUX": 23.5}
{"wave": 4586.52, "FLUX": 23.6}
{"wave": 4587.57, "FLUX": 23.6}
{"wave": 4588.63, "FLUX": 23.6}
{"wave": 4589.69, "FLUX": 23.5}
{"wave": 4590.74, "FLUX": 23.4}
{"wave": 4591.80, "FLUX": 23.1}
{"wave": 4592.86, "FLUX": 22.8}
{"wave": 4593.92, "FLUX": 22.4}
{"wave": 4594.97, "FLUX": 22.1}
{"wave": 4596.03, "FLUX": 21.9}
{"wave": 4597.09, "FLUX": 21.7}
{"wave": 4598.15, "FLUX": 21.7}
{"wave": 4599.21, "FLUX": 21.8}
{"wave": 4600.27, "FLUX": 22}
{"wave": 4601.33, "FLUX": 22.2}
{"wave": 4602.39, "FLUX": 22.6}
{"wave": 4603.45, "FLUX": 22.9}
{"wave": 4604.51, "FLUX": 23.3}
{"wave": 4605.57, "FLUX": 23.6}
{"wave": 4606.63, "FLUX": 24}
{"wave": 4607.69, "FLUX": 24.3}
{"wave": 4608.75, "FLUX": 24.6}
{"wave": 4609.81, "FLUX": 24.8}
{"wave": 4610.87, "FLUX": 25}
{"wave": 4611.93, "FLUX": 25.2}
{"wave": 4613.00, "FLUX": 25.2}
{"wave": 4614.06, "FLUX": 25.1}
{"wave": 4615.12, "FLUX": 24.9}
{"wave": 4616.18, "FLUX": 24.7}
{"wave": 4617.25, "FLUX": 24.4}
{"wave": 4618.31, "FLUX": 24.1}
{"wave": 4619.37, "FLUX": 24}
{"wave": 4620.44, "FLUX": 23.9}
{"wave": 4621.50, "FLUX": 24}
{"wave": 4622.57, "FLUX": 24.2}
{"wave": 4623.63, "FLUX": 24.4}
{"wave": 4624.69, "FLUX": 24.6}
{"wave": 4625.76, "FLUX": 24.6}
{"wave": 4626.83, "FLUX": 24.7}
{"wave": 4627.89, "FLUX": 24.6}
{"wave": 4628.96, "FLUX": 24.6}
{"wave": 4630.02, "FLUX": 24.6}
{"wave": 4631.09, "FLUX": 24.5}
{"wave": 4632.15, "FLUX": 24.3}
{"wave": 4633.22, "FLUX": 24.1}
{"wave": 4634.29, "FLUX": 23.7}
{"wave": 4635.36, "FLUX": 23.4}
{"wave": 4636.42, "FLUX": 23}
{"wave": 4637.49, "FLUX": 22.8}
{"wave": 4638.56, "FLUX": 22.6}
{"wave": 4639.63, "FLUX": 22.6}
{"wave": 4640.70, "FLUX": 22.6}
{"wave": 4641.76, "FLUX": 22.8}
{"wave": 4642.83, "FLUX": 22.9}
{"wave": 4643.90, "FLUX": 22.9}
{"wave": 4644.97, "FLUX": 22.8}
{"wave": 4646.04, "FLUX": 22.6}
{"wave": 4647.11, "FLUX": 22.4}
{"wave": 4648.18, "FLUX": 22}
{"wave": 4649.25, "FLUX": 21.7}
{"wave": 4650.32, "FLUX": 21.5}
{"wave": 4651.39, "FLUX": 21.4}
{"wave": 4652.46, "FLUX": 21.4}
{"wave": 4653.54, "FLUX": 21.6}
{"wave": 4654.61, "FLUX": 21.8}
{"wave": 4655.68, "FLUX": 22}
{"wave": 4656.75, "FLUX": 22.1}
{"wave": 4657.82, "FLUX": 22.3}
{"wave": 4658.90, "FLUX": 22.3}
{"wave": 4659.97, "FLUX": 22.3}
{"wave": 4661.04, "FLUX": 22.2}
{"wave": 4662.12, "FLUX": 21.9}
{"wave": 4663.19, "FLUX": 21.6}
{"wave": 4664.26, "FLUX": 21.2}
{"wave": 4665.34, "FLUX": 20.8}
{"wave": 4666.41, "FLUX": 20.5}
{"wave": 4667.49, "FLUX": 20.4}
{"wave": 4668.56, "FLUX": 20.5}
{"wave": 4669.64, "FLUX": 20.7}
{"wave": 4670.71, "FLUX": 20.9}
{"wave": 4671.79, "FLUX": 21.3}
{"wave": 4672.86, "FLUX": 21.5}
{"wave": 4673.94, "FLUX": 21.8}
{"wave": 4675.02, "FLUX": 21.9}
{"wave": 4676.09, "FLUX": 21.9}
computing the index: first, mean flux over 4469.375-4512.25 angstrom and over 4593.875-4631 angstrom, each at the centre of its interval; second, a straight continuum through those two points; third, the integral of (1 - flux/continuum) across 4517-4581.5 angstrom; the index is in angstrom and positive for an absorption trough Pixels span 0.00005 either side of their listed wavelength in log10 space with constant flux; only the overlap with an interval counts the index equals 3.5 angstrom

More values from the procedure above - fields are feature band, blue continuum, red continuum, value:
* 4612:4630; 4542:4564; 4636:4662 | -1.9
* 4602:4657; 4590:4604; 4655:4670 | -3.9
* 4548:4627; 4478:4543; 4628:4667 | -3.9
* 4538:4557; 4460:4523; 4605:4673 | 0.9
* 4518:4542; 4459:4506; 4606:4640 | 2.1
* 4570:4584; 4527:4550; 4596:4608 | -1.2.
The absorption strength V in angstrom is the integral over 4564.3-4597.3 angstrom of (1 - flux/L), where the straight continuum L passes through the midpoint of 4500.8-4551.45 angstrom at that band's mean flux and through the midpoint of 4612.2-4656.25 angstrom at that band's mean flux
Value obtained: -1.13 angstrom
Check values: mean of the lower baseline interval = 21.7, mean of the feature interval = 23.3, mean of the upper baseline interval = 23.4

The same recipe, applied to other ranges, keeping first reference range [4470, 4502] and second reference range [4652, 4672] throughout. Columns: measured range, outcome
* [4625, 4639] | -1.57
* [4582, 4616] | -2.75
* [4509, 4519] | -0.41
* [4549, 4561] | -0.11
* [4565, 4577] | -1.02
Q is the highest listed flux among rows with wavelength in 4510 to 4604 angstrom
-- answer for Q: 24.2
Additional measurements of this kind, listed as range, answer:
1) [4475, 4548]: 24.1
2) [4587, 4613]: 25.2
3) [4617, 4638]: 24.7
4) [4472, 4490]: 22.6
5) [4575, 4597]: 24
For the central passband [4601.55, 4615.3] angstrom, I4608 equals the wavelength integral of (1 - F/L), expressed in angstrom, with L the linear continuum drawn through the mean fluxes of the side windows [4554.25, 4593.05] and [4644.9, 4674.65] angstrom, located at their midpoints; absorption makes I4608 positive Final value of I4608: -1.0 angstrom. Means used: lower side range 23.3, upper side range 21.6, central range 24.2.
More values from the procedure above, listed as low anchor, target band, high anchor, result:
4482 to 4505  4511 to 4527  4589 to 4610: 0.29 angstrom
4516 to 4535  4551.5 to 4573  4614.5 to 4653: -1.03 angstrom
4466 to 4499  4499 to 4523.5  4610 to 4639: -0.82 angstrom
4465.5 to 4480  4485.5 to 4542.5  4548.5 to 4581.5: 0.97 angstrom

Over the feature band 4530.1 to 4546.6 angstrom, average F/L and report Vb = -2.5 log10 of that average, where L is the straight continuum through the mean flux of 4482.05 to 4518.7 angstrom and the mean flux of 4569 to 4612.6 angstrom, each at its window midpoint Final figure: 0.13 mag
